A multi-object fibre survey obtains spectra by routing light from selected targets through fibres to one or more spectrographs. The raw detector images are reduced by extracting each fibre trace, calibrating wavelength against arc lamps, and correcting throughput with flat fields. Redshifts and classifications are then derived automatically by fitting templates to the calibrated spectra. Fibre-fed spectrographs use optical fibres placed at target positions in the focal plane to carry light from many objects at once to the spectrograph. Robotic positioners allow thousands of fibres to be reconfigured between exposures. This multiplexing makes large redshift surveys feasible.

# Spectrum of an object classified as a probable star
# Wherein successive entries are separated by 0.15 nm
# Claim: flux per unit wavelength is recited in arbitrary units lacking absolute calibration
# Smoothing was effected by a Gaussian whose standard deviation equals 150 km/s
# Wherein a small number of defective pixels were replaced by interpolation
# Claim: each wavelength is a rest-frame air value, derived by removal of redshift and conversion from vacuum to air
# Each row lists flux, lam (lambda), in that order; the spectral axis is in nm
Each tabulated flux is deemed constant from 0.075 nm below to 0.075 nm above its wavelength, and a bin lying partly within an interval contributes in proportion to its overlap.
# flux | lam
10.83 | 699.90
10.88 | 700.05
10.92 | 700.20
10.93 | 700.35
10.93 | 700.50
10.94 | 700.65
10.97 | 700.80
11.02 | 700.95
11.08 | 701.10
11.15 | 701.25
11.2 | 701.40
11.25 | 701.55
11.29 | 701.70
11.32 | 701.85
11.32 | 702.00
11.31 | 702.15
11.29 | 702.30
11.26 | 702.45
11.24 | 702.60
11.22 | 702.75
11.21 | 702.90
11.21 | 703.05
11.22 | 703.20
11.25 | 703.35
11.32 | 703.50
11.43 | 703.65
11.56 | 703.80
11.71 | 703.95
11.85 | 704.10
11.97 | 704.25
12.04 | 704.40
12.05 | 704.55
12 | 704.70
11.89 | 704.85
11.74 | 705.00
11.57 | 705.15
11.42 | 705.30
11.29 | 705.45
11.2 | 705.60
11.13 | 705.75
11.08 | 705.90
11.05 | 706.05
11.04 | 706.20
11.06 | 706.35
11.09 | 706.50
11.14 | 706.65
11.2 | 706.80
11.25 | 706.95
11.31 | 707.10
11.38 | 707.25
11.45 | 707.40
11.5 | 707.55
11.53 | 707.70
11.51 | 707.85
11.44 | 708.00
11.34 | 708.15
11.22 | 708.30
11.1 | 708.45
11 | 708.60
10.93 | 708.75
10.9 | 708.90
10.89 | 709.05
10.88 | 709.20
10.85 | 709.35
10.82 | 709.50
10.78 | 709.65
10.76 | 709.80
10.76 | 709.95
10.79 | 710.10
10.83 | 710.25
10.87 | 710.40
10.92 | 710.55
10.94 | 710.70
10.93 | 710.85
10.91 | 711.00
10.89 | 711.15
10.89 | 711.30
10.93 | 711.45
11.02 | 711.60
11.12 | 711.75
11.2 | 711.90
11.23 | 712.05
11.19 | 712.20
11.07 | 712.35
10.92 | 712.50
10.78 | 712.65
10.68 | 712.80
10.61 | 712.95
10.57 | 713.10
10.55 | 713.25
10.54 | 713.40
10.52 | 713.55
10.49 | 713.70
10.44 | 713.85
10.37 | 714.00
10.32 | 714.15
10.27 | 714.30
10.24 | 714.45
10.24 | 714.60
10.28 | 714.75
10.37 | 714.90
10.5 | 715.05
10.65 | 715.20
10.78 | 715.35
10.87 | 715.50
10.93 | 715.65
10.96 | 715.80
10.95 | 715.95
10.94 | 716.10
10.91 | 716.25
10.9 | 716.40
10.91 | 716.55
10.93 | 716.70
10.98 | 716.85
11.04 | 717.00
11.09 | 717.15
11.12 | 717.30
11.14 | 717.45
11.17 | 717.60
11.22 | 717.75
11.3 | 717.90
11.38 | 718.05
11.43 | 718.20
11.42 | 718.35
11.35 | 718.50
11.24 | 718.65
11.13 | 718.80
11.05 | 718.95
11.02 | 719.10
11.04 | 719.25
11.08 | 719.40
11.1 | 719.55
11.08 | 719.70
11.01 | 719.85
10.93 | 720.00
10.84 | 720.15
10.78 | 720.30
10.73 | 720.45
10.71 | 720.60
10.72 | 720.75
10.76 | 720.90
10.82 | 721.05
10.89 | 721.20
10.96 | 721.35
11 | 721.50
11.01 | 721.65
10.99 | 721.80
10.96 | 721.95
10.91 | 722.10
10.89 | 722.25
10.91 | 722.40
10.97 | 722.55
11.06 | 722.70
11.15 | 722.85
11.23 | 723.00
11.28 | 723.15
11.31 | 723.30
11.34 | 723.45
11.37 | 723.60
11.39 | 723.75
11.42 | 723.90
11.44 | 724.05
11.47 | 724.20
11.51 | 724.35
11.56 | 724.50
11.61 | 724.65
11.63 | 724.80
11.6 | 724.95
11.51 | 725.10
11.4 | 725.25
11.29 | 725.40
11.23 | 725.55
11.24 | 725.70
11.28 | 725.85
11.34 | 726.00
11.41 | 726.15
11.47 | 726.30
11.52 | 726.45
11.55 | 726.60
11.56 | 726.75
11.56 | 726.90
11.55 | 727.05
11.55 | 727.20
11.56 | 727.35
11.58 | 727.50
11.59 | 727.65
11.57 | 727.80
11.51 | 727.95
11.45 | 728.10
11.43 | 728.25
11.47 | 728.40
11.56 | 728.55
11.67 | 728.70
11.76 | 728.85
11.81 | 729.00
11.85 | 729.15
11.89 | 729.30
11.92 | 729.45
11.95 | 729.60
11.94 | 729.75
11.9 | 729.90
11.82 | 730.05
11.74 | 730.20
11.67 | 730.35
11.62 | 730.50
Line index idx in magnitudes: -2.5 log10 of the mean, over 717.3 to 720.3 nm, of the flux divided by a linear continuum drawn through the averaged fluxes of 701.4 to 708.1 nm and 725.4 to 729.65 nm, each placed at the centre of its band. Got 0.03 mag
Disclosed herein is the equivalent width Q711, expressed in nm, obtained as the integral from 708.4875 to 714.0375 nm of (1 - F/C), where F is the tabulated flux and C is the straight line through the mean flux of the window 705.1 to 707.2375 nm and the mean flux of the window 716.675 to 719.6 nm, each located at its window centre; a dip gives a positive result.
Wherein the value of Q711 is 0.17 nm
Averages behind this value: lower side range 11.2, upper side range 11.2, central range 10.8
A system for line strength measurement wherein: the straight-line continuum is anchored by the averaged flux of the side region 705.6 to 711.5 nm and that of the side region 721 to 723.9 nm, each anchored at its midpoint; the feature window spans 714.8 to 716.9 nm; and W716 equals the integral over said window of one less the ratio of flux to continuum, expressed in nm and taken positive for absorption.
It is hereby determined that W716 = 0.05 nm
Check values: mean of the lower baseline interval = 11.1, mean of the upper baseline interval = 11.1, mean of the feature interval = 10.8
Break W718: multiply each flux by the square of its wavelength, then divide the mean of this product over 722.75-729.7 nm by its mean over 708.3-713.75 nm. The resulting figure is 1.1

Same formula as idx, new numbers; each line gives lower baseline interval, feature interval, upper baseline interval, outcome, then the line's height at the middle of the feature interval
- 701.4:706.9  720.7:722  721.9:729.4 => 0.050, 11.4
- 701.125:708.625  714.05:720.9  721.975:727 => 0.043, 11.4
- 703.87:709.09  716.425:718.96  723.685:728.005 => 0.026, 11.4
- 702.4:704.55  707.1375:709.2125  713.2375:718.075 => -0.002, 11.2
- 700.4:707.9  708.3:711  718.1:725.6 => 0.039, 11.3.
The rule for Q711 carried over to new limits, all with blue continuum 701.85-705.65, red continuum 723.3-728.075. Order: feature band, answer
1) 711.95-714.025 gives 0.14 nm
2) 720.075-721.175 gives 0.07 nm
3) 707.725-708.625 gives 0.02 nm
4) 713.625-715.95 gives 0.19 nm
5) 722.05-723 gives 0.04 nm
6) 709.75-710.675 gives 0.05 nm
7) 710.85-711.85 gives 0.05 nm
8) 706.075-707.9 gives 0.03 nm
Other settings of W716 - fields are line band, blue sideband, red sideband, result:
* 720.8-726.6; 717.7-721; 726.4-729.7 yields 0.05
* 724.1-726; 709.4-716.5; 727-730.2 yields 0.01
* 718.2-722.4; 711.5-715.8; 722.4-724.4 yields 0.04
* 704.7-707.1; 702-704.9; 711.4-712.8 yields 0.02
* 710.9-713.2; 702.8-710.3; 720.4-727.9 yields 0.07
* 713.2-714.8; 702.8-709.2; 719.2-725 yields 0.12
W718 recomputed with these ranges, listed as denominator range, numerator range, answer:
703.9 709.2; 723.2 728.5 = 1.06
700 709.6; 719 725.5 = 1.04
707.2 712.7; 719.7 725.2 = 1.04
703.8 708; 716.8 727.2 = 1.02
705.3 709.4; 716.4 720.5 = 1.02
